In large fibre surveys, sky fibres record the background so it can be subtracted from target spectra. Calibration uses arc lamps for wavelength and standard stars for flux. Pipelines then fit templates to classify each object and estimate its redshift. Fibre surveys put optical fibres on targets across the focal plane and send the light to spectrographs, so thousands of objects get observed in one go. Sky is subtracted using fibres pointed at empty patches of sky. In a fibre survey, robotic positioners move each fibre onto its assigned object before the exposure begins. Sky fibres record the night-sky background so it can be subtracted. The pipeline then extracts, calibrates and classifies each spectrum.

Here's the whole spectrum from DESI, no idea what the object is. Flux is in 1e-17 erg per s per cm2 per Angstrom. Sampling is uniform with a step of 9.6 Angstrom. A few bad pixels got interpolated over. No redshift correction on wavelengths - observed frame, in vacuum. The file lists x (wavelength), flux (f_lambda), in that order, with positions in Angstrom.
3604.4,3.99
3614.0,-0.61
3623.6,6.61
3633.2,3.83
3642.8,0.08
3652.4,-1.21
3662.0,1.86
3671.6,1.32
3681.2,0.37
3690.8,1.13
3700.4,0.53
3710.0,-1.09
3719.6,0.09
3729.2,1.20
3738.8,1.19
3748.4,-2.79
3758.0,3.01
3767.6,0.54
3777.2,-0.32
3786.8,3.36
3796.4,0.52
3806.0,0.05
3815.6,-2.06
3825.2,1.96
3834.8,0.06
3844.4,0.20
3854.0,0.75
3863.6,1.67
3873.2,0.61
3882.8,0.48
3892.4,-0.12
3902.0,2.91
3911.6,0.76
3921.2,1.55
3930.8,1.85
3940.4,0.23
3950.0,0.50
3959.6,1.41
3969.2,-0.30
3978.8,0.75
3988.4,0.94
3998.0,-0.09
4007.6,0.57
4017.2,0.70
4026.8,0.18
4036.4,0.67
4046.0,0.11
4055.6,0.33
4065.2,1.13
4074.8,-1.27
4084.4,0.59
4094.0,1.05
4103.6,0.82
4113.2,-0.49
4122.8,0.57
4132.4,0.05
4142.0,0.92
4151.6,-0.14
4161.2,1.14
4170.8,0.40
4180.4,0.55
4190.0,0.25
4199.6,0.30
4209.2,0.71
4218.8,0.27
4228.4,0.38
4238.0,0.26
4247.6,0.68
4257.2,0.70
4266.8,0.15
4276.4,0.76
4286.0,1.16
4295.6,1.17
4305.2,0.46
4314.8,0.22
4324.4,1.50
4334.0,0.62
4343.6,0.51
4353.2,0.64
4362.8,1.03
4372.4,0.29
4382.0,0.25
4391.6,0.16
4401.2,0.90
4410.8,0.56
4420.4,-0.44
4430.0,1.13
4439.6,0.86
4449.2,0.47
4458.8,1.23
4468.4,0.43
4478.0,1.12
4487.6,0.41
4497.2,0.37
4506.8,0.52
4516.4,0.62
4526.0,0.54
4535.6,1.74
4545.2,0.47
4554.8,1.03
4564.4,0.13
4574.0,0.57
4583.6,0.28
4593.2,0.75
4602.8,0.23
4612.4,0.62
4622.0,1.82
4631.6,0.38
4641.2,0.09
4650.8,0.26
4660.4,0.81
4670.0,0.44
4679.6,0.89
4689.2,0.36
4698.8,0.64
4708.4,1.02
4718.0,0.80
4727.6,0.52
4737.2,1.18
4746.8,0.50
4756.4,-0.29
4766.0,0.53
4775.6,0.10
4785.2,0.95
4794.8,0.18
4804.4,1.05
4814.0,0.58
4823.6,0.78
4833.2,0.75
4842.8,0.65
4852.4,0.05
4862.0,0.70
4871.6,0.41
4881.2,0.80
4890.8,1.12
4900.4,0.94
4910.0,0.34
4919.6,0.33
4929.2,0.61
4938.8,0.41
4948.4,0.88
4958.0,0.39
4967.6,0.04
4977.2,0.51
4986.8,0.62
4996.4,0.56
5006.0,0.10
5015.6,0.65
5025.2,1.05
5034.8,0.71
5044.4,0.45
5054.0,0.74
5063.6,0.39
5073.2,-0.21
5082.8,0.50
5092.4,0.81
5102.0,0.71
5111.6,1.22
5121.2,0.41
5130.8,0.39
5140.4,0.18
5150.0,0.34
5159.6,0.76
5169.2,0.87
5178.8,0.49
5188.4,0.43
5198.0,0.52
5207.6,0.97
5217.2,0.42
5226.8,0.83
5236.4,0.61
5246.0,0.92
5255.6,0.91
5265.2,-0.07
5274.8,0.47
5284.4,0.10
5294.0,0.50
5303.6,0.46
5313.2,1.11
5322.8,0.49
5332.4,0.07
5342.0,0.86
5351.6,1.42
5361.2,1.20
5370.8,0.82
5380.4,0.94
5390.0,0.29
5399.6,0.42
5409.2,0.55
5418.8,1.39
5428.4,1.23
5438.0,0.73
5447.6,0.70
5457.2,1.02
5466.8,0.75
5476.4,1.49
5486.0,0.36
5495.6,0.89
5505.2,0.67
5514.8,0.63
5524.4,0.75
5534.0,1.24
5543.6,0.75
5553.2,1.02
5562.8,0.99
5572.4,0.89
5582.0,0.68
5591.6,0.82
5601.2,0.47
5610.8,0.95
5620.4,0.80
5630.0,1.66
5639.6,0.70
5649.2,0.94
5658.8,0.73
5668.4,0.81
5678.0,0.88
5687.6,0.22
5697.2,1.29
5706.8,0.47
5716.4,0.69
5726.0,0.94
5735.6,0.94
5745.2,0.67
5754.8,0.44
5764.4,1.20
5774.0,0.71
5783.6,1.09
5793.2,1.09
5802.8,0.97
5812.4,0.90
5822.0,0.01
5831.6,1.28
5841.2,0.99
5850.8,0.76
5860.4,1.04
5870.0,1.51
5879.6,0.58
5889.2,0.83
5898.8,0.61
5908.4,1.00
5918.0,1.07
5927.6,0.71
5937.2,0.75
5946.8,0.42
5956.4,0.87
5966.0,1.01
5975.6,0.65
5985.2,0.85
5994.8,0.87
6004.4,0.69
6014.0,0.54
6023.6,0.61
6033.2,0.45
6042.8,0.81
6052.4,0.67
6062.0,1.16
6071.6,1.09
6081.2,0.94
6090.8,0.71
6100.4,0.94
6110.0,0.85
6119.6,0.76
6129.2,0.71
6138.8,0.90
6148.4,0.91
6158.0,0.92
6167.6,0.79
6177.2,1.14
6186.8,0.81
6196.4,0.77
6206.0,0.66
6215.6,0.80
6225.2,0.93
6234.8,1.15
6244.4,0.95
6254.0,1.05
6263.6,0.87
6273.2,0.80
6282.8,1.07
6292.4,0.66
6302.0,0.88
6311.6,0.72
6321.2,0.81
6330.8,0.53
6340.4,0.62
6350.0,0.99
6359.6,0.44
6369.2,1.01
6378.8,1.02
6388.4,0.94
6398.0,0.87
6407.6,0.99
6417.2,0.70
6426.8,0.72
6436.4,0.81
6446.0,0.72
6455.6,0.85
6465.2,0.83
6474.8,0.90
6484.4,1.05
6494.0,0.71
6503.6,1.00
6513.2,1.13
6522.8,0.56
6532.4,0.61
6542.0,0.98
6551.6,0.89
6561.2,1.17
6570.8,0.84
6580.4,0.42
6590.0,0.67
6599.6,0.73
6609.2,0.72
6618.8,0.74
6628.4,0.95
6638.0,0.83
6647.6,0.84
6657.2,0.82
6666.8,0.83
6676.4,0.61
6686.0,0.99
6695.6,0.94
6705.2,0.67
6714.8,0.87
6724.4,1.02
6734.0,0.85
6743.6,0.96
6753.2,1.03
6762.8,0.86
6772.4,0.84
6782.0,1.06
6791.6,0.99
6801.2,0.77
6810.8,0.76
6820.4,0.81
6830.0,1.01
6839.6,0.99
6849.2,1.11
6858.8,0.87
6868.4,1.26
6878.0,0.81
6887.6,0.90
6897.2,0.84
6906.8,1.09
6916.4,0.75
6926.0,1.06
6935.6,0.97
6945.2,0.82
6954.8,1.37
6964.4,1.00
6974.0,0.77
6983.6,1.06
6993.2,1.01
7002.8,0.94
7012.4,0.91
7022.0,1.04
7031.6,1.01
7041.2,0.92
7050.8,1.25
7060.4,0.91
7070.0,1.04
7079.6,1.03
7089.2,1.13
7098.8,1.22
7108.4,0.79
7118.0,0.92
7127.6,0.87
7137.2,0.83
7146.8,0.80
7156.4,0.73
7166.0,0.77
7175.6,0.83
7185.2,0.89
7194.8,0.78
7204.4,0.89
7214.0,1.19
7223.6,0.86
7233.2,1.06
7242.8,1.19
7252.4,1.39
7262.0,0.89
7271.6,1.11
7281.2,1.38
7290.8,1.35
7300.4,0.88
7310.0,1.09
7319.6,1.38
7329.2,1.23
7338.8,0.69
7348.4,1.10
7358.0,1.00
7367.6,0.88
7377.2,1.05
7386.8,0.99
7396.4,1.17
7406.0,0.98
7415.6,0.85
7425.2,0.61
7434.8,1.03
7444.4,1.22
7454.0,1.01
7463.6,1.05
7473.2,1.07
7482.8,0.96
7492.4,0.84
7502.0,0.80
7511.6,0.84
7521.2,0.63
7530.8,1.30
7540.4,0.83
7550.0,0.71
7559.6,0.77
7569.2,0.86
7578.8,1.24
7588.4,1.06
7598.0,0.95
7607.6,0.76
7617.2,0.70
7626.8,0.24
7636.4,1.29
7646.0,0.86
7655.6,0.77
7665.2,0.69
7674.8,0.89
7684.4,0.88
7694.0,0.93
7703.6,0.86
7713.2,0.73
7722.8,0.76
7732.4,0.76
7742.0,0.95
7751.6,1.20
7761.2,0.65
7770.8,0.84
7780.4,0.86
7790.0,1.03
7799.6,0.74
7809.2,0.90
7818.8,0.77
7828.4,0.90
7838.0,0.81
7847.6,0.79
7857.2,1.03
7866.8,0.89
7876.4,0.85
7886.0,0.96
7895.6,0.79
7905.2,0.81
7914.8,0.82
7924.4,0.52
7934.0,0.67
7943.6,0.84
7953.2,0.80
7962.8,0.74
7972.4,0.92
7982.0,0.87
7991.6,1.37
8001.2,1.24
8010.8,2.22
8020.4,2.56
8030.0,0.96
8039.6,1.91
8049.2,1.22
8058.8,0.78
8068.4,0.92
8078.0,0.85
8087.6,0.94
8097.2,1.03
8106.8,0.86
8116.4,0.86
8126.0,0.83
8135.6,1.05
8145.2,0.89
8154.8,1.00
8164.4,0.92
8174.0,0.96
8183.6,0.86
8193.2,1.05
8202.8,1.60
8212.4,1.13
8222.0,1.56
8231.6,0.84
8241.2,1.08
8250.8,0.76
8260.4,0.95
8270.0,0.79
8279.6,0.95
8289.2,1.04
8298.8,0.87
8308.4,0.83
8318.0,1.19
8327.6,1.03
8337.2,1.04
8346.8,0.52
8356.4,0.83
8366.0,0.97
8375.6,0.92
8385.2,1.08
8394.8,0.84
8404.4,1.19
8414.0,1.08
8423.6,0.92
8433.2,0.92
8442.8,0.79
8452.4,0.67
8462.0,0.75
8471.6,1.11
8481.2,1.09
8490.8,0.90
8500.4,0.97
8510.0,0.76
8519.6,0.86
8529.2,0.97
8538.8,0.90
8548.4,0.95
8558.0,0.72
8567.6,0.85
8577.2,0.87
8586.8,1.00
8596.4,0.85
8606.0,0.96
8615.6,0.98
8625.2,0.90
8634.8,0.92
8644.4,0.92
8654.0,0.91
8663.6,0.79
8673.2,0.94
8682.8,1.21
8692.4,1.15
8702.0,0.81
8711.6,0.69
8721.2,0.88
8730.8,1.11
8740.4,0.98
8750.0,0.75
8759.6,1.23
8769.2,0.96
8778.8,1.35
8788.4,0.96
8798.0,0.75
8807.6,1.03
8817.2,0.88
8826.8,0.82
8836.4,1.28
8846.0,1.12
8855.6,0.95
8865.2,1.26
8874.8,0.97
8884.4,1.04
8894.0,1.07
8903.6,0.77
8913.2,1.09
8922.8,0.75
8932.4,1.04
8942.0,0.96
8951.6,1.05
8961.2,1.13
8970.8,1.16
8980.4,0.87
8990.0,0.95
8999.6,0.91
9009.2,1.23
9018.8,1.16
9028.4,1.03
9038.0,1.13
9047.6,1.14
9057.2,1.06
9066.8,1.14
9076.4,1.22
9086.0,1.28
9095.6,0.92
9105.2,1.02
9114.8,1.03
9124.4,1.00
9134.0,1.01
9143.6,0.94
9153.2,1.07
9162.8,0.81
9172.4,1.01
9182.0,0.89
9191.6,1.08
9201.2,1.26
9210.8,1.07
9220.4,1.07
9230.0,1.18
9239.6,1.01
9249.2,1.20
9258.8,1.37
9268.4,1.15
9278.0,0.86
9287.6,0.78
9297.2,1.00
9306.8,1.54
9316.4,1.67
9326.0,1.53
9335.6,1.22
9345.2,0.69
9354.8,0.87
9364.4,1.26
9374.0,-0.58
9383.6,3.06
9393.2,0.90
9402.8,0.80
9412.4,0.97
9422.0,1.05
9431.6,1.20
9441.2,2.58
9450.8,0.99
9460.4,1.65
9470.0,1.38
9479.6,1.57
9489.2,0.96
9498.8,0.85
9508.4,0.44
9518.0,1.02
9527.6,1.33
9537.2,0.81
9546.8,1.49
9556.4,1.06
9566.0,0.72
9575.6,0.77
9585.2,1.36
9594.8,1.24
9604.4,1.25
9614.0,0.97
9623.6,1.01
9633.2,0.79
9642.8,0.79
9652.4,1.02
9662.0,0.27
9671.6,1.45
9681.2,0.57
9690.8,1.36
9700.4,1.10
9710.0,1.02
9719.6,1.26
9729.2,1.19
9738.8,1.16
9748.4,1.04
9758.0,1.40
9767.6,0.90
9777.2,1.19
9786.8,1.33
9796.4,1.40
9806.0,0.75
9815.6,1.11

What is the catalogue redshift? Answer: 0.22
